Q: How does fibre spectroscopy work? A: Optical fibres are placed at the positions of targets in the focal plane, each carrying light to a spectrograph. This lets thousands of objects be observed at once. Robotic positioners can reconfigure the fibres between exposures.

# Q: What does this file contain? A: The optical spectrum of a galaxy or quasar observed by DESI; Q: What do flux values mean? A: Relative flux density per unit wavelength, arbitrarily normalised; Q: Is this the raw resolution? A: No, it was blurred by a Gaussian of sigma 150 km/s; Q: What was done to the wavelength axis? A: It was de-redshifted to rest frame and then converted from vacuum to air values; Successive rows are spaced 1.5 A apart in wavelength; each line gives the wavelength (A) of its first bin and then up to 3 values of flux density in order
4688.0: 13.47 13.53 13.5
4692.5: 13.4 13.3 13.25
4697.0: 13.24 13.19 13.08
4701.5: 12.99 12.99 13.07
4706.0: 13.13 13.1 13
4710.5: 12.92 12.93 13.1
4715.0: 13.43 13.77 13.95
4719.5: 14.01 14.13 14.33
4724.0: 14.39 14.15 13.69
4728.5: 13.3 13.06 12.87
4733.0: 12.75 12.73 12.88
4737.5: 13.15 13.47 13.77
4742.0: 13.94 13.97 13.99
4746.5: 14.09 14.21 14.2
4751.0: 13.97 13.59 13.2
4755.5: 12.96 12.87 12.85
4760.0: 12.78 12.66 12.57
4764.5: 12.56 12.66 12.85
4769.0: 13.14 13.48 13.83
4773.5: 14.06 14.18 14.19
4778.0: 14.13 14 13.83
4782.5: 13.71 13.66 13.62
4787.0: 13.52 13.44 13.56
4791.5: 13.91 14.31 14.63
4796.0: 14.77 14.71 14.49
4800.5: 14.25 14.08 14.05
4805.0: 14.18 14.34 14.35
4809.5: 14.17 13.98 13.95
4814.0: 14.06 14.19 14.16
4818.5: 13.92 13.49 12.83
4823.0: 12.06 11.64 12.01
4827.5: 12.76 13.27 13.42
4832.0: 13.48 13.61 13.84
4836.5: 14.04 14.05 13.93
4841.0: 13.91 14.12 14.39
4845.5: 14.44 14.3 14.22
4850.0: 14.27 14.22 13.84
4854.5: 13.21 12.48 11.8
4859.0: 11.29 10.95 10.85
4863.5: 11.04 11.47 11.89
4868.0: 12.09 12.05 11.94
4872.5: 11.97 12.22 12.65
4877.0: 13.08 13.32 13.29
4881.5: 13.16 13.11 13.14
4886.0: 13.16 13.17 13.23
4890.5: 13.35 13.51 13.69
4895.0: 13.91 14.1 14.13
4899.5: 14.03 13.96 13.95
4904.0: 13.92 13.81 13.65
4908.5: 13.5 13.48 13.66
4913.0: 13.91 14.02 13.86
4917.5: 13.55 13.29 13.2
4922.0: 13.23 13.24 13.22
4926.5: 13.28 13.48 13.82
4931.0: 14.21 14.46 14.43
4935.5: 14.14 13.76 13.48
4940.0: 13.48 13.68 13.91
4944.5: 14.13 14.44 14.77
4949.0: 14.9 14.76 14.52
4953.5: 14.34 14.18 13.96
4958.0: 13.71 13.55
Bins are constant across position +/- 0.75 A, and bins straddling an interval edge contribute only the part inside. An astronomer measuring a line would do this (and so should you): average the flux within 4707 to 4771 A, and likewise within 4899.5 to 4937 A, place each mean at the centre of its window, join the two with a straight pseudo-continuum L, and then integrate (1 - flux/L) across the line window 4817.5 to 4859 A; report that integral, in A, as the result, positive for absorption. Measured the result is 0.4 A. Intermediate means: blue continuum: 13.4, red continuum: 13.7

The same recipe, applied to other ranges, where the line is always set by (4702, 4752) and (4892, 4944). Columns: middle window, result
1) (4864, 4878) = 1.6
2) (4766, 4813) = -1.2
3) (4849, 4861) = 0.7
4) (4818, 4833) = 0.8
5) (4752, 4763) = 0.5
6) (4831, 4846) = -0.3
